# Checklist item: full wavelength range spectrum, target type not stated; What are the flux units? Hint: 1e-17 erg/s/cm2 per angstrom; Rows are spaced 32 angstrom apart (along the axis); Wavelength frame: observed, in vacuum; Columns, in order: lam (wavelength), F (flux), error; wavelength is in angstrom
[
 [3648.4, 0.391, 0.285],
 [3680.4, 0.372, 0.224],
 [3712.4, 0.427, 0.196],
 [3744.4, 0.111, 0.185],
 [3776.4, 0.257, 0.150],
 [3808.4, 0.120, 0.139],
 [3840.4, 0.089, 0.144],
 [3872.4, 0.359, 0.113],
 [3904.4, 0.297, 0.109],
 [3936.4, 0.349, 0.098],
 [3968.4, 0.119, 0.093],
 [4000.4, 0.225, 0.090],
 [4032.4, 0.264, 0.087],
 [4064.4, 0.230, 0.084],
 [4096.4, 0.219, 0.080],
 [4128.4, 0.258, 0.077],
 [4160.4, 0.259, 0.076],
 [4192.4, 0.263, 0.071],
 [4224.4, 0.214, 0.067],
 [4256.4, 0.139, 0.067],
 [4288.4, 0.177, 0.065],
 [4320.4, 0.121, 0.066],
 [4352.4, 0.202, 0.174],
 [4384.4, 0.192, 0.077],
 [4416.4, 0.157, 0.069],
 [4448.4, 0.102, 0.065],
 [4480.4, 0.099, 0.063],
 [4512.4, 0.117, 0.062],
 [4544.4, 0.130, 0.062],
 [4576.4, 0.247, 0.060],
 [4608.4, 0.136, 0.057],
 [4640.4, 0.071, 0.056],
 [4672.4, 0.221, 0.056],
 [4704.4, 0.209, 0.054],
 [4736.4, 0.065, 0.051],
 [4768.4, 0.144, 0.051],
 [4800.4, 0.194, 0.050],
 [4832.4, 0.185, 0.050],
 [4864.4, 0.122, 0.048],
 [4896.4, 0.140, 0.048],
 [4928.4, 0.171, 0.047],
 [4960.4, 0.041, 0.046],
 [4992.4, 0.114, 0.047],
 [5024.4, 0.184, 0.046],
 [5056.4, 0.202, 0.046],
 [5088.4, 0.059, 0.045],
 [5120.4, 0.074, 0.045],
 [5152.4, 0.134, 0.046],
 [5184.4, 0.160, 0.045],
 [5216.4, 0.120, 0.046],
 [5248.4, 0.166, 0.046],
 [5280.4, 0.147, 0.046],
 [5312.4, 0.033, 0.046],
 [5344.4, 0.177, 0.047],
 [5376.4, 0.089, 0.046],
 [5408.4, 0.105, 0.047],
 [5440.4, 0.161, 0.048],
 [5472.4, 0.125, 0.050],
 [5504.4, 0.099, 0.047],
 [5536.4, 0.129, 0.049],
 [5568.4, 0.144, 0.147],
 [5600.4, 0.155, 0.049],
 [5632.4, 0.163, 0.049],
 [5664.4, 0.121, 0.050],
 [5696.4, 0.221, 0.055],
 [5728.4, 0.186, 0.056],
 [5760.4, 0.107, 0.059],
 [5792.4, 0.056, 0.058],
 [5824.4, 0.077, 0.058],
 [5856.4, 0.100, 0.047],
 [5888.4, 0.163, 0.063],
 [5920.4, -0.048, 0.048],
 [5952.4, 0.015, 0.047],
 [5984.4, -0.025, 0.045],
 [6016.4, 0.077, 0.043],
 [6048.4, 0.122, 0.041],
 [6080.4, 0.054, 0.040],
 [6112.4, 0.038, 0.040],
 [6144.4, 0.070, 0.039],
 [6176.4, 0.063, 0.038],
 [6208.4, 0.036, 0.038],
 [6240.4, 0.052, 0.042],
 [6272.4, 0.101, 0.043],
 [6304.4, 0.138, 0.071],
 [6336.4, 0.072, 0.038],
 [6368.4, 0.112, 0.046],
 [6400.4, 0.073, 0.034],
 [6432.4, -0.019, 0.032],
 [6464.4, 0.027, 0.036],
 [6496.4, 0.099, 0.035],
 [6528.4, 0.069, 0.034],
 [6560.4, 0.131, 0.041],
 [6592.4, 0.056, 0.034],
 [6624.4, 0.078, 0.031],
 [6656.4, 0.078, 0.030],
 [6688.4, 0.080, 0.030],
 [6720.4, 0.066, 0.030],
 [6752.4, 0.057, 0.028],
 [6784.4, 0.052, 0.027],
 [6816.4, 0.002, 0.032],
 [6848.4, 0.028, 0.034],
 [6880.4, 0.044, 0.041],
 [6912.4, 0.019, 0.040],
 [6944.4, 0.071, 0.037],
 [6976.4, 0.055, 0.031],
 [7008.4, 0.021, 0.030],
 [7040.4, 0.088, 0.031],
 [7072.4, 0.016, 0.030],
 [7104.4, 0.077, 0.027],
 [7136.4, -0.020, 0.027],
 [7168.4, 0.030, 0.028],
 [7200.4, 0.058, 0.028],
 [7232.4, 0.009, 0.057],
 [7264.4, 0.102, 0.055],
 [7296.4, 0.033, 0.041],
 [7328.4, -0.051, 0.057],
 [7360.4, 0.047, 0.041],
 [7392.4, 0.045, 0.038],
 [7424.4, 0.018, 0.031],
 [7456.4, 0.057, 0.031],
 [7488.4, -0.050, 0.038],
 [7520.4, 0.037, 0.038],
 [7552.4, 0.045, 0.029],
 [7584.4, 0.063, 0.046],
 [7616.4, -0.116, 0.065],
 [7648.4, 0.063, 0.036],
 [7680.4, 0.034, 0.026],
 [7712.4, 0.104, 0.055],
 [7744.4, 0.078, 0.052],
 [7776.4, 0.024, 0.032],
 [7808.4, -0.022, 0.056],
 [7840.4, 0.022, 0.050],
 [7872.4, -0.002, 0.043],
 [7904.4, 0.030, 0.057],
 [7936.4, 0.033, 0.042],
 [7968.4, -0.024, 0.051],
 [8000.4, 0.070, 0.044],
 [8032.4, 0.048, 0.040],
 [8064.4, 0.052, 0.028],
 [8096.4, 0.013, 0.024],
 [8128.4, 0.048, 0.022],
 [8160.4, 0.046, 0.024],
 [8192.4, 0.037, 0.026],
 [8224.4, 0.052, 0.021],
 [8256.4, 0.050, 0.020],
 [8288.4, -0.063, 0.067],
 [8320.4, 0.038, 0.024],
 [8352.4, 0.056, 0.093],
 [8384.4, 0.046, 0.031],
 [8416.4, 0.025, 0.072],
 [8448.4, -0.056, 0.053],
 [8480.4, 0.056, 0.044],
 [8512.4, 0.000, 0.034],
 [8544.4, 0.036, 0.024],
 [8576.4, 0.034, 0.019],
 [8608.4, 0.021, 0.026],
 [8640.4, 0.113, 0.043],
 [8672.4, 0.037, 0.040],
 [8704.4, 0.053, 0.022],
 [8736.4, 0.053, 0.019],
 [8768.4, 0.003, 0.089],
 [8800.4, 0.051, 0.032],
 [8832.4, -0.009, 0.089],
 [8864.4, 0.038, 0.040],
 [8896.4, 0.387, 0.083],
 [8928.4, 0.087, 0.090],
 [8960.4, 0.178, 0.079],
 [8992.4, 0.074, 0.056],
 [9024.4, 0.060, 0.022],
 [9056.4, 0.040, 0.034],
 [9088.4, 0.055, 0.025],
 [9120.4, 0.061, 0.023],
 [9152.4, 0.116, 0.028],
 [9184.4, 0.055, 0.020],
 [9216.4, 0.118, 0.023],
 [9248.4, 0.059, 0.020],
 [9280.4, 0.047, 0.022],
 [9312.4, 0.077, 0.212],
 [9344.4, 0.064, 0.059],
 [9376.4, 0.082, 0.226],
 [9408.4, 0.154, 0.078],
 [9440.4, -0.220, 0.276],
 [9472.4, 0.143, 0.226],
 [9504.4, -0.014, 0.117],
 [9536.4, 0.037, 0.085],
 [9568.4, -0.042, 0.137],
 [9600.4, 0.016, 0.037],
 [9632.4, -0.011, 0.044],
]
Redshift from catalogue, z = 1.38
